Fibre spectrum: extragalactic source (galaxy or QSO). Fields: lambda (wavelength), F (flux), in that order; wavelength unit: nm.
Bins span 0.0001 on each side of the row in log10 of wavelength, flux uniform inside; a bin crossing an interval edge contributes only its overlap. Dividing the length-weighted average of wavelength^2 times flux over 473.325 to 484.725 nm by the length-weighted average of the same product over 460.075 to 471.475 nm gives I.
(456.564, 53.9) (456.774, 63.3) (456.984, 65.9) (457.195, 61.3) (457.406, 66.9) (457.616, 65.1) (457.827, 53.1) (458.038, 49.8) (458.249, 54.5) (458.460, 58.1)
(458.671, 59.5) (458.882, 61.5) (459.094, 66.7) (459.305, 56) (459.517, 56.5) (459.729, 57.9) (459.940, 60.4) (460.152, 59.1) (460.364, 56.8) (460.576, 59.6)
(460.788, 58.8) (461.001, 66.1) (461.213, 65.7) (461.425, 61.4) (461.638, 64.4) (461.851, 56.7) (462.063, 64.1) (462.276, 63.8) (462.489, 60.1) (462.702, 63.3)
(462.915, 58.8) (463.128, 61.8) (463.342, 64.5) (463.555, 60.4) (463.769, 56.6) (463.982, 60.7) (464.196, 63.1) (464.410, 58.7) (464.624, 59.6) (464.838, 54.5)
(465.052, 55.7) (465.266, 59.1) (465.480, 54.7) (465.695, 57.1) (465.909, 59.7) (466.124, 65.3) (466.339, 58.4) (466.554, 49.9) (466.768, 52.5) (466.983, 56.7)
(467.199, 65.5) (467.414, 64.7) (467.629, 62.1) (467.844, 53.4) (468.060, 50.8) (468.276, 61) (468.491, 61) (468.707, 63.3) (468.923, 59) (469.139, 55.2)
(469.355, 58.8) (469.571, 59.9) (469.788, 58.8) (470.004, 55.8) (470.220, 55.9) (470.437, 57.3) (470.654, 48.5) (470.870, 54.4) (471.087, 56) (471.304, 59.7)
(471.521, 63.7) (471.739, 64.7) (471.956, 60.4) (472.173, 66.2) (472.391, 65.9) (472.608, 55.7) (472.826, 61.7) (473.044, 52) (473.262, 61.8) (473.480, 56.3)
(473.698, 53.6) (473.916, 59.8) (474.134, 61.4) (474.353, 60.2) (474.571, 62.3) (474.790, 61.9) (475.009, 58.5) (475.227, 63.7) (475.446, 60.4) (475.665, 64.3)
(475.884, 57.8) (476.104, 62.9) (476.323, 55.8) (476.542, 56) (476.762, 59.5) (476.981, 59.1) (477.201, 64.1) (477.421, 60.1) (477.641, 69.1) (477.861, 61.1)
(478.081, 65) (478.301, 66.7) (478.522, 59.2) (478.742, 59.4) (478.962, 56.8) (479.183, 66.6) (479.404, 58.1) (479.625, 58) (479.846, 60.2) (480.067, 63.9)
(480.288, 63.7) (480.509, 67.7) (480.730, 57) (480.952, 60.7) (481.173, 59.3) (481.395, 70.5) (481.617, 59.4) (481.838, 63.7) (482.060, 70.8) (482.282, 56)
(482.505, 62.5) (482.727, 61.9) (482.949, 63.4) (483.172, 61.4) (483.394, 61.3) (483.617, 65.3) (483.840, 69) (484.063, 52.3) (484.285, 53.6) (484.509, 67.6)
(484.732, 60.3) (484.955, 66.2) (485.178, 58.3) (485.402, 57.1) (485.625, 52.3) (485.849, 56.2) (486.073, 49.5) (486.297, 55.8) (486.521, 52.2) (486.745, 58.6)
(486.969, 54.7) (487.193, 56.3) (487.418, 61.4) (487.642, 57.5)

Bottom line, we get 1.10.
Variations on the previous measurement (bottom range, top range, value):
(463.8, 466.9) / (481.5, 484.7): 1.16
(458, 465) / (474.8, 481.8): 1.10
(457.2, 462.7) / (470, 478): 1.05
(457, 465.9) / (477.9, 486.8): 1.11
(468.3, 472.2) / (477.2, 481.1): 1.10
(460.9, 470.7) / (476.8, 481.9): 1.11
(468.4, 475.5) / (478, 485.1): 1.09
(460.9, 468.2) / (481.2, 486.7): 1.09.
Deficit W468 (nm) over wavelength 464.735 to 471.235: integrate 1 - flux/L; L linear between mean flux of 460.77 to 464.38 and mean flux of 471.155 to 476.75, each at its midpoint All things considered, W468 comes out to 0.38 nm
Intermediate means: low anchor 61.8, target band 57.5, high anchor 60.2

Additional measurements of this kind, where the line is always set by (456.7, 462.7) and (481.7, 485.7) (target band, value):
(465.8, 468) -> 0.08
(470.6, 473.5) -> 0.08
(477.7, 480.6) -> -0.04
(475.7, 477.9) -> 0.02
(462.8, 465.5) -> 0.06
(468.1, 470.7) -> 0.13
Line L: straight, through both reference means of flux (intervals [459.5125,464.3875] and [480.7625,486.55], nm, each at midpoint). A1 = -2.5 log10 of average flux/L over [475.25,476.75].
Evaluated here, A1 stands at 0.01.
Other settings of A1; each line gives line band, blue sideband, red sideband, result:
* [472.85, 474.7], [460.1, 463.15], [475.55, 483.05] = 0.055 mag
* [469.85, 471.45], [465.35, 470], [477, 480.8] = 0.070 mag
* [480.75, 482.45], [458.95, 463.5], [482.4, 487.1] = -0.058 mag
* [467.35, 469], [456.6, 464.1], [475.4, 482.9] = 0.031 mag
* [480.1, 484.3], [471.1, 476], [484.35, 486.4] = -0.065 mag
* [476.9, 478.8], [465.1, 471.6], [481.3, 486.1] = -0.052 mag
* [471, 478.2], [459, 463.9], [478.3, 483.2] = 0.017 mag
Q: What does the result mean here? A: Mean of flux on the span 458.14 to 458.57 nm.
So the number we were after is 56.3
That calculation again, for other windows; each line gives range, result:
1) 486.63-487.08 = 56.7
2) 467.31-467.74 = 63.4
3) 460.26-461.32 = 61.4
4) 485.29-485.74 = 54.7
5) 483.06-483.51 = 61.3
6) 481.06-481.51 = 64.8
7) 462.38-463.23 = 61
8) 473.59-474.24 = 58.3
